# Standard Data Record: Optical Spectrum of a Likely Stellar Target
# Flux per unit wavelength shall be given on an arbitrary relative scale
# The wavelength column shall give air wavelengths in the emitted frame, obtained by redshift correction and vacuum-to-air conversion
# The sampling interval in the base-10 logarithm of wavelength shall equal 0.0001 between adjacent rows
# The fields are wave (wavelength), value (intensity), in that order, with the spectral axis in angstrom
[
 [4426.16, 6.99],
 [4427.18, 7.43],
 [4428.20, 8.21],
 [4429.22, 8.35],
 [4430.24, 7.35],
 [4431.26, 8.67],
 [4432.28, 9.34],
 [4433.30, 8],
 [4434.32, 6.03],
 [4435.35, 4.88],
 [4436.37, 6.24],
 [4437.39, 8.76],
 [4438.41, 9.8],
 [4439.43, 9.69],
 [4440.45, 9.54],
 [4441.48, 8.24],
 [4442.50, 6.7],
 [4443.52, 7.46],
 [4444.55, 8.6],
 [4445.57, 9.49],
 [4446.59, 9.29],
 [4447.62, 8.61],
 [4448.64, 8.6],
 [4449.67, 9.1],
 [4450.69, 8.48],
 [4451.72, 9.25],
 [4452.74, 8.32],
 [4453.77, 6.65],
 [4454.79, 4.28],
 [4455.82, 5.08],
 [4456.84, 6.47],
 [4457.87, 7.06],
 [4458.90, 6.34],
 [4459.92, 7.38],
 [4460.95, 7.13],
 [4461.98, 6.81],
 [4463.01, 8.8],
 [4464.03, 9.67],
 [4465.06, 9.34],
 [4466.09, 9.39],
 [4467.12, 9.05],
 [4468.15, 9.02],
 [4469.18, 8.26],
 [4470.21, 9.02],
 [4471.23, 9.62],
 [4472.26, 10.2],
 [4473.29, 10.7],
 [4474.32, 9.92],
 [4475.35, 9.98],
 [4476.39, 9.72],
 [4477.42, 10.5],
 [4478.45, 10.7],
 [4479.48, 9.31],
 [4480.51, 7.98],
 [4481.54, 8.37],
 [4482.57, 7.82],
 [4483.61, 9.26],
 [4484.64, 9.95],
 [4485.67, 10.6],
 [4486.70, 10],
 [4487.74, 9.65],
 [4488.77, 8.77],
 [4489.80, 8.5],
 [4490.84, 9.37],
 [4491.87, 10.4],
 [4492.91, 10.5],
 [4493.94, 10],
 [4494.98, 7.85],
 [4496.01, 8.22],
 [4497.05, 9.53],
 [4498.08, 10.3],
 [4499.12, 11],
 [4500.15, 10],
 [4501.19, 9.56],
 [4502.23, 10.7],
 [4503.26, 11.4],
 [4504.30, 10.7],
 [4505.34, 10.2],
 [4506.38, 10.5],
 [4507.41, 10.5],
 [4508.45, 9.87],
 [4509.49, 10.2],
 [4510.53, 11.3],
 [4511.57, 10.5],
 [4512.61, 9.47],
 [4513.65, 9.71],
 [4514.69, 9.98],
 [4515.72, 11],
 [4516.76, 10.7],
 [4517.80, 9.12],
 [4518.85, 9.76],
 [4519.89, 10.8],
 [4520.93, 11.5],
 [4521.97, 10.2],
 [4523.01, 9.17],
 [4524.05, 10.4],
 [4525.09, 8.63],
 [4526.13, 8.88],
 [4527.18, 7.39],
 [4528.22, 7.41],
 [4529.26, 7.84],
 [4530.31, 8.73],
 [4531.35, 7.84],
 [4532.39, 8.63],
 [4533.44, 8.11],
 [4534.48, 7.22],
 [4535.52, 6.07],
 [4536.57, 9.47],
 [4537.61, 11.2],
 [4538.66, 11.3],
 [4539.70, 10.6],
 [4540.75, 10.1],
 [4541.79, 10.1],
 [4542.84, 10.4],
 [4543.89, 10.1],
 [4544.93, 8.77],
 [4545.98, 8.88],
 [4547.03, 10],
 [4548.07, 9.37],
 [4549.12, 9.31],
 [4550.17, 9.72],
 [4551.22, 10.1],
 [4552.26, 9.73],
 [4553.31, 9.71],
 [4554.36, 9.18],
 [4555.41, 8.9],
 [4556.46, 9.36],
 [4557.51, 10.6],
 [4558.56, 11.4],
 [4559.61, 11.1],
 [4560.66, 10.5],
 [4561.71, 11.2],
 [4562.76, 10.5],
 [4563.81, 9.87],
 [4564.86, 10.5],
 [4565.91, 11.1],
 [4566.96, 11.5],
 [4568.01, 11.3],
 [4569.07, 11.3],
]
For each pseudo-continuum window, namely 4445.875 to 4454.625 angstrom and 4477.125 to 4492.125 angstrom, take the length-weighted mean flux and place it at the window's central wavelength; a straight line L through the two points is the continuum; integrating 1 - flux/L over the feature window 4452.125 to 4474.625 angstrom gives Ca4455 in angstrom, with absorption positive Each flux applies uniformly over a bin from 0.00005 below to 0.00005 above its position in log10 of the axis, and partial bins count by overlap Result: 1.77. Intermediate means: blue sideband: 8.39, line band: 8.11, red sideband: 9.38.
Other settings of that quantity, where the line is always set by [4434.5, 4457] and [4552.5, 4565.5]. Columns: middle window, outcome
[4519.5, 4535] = 1.2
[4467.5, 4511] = -4.8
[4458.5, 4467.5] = 0.0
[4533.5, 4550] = 0.6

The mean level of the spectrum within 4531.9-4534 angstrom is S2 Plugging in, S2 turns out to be 8.33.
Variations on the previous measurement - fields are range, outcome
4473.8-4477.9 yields 10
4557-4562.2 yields 11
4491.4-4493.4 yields 10.4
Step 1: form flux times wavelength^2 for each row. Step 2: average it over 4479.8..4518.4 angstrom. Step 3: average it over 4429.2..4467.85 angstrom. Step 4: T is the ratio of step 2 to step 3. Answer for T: 1.26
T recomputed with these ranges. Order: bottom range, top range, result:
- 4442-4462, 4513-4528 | 1.33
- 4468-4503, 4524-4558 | 0.98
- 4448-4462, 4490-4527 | 1.42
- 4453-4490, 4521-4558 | 1.10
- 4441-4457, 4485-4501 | 1.26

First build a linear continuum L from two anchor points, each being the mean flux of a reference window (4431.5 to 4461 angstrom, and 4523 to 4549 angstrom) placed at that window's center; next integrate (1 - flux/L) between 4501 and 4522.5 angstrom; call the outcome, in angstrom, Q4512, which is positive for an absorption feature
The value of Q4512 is -4.10 angstrom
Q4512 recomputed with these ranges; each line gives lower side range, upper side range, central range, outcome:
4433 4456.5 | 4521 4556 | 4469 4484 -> -2.0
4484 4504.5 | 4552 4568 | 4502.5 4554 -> 2.4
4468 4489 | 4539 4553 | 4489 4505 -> -0.4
